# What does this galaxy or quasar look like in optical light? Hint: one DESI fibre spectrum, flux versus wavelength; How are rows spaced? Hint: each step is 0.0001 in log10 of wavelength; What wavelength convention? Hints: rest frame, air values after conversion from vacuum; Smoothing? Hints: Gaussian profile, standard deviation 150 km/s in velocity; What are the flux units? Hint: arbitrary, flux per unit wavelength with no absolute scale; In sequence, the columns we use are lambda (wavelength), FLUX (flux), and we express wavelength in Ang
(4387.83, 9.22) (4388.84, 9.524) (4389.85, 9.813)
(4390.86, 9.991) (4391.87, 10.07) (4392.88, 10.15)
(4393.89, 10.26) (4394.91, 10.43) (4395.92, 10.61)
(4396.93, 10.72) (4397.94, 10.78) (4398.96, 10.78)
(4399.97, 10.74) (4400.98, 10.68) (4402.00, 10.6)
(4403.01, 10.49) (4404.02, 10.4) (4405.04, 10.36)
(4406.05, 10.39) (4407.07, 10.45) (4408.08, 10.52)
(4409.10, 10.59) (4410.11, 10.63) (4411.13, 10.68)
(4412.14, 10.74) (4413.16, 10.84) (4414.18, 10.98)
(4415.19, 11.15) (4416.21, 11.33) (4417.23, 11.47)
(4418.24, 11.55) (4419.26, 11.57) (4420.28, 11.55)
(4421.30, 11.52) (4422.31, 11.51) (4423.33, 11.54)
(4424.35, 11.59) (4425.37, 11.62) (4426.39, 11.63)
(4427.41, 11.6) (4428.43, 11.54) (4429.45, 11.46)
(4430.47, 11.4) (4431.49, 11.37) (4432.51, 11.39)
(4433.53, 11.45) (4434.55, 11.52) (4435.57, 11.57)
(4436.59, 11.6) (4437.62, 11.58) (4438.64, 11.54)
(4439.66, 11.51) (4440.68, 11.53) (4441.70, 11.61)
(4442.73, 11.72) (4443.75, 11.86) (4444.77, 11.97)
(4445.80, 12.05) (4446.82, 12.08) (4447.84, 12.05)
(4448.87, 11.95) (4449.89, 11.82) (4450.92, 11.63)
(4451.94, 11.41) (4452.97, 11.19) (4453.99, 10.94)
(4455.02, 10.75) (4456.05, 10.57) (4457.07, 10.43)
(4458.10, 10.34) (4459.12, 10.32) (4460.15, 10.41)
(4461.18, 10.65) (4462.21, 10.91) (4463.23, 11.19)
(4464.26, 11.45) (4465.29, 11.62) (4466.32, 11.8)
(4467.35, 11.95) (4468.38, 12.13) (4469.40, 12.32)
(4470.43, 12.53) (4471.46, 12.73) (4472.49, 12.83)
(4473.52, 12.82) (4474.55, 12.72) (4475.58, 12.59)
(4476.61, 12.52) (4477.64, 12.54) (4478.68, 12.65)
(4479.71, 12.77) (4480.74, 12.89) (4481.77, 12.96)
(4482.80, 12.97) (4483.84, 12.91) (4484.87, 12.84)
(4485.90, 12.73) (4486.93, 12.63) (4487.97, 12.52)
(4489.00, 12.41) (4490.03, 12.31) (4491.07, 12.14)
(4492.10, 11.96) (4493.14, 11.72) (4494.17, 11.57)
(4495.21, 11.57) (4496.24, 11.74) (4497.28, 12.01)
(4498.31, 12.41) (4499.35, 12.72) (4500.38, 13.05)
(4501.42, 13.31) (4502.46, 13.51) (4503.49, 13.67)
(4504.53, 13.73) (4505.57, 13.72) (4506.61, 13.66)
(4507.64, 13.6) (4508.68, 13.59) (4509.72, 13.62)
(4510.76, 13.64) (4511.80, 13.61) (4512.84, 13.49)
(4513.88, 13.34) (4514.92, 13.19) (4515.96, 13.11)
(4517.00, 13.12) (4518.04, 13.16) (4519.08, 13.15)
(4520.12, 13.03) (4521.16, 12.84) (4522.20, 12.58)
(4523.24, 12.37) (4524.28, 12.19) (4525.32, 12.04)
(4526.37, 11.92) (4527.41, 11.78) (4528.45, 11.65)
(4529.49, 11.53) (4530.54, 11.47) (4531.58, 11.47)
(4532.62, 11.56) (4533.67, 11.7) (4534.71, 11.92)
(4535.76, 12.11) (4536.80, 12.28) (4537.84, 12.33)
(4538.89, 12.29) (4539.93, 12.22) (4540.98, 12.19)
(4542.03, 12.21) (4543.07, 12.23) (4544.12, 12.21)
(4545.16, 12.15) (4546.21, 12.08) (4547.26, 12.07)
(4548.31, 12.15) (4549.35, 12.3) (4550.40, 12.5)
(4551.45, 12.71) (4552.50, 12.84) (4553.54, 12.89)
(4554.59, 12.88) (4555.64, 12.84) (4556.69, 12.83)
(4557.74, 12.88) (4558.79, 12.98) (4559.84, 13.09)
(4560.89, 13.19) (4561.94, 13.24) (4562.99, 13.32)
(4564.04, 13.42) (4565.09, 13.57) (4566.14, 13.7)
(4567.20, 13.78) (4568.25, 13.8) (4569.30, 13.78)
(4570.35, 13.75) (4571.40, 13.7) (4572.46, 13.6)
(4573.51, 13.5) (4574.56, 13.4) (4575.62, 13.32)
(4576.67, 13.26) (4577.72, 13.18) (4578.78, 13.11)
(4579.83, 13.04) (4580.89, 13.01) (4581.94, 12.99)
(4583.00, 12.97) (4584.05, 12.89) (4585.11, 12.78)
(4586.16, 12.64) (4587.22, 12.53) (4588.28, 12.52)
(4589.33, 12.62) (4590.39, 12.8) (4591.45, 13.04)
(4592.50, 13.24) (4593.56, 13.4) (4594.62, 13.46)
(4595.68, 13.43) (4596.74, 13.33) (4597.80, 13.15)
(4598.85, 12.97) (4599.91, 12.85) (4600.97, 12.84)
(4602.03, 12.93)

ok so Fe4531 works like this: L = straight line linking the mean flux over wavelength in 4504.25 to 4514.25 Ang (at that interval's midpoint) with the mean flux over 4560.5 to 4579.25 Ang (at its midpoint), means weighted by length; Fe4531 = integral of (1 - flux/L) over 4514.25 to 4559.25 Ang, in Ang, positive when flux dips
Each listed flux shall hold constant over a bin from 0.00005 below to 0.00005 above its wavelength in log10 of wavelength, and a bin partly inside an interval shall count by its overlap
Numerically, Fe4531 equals 3.9 Ang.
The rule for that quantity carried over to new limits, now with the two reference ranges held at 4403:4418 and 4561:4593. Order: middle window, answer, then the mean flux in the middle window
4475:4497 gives -1.0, 12.4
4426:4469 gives -0.4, 11.4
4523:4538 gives 0.8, 11.9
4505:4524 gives -1.5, 13.3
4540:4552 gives 0.5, 12.2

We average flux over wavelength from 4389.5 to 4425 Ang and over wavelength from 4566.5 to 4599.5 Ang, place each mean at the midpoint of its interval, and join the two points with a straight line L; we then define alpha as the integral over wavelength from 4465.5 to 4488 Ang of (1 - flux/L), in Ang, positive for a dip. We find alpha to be -1.6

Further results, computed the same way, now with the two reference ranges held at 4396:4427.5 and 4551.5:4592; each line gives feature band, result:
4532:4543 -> 0.52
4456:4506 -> -1.28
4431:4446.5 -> -0.37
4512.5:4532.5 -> 0.02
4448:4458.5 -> 0.37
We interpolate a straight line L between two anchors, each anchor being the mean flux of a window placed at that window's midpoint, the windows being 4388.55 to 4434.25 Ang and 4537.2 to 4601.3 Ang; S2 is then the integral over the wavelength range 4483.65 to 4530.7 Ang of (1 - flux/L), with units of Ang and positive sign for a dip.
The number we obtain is -2.2 Ang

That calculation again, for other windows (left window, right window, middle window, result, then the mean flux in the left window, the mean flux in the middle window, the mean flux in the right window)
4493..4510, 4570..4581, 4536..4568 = 1.2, 12.9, 12.7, 13.4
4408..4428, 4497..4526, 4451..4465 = 1.4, 11.2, 10.9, 13.1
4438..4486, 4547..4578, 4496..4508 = -0.7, 11.9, 13.1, 13.2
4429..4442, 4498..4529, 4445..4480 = 0.9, 11.5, 11.7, 13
